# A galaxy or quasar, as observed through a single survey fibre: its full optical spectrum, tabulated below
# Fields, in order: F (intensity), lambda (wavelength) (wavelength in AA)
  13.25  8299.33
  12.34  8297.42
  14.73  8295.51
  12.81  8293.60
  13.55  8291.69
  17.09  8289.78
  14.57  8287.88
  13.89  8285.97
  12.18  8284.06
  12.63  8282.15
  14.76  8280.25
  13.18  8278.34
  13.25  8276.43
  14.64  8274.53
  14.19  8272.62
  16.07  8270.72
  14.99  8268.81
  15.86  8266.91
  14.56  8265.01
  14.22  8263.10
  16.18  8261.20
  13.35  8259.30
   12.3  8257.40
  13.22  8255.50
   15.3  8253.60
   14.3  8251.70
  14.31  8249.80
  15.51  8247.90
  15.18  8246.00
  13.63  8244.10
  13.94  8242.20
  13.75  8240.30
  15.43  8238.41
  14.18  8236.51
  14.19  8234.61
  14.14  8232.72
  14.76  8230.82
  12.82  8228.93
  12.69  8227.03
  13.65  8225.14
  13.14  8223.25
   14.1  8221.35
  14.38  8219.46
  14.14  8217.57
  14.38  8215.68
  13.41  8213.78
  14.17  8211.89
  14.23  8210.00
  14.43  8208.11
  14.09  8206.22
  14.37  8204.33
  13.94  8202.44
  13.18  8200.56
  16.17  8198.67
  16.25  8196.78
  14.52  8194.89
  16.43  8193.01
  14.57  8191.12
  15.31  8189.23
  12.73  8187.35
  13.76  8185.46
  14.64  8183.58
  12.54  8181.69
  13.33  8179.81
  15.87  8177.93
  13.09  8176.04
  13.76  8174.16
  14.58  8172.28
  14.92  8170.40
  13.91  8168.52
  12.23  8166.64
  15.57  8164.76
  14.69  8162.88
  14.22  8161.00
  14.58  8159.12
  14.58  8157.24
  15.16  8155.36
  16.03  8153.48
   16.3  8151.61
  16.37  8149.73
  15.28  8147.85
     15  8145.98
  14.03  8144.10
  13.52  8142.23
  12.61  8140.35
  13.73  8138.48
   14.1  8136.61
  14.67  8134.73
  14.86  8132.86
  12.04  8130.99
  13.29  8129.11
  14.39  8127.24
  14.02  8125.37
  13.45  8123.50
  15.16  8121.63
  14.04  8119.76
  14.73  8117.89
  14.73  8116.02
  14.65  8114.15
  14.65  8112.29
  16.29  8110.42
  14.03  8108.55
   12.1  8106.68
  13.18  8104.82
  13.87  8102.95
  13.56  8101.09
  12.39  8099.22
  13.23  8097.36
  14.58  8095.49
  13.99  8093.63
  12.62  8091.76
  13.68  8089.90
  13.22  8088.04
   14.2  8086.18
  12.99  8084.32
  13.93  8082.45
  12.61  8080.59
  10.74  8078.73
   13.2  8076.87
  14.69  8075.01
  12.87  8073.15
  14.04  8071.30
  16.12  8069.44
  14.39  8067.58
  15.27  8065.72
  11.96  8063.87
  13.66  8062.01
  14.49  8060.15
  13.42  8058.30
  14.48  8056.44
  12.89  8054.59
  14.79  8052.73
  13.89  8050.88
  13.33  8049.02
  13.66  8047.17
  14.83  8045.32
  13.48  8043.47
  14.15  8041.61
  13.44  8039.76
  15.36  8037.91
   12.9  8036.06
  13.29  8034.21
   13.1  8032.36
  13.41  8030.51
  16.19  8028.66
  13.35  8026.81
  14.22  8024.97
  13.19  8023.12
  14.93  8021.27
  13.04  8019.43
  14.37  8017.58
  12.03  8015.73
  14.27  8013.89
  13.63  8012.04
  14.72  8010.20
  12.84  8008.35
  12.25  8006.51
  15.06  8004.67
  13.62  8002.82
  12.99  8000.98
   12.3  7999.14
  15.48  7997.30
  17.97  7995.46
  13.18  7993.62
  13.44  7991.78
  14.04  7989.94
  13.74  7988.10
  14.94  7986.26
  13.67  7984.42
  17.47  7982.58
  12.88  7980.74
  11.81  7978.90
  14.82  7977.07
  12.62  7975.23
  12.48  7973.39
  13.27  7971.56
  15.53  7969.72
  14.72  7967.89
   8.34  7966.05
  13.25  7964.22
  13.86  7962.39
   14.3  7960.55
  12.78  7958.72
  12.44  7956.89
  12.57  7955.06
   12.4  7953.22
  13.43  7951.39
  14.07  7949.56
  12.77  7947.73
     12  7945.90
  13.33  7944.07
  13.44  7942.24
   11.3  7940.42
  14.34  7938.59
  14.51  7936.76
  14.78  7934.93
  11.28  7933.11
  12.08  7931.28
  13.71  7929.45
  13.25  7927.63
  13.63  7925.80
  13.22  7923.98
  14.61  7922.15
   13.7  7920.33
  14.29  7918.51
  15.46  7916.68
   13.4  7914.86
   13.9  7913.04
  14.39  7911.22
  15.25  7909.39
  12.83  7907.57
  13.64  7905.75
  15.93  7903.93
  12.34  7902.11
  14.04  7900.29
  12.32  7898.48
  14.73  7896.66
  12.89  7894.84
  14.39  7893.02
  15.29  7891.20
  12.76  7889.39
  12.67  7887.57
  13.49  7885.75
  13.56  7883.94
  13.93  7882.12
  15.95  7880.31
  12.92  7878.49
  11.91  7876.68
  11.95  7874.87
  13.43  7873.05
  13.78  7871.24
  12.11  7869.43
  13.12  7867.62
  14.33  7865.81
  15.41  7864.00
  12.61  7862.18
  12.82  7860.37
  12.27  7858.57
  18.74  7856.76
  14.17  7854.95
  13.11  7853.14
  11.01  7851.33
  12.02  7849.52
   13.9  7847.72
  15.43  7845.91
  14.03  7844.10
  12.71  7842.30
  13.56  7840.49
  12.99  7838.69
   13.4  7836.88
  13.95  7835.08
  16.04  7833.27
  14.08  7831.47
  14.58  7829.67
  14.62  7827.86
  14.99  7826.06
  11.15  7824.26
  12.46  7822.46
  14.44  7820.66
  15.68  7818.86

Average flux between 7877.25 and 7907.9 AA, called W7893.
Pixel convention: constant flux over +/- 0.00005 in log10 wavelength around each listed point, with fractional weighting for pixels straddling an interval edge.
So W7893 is 13.7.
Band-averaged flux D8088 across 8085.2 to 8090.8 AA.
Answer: 13.7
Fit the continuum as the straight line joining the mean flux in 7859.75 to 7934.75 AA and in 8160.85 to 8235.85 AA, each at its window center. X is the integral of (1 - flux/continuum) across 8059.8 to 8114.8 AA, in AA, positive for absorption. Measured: 1.1 AA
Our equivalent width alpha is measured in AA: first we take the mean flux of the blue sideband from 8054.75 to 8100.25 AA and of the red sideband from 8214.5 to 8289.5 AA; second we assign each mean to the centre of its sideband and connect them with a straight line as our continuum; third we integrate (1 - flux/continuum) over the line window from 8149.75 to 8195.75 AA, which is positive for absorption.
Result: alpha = -1.96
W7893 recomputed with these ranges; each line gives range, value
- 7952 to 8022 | 13.6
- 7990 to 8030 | 14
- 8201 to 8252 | 14.1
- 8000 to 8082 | 13.8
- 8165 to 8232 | 14.1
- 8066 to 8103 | 13.6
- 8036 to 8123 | 13.8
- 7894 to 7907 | 13.7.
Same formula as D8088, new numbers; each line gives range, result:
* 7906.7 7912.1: 14.1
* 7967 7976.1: 13.7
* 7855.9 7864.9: 14.3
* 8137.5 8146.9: 13.8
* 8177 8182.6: 13.9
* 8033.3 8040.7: 13.8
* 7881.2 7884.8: 13.8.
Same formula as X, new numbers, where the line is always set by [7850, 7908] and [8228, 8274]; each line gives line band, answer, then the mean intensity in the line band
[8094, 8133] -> 0.47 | 13.9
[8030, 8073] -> 0.18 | 13.9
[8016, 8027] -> 0.10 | 13.8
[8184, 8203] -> -0.53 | 14.7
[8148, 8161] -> -1.08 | 15.4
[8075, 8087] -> 0.83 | 13.1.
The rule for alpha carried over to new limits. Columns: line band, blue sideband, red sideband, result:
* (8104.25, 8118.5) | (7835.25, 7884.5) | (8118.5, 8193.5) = -0.11 AA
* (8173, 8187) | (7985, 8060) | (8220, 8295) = 0.26 AA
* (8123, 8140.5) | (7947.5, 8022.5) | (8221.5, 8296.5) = 0.19 AA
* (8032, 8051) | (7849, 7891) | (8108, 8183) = 0.33 AA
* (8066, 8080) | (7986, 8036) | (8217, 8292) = 0.20 AA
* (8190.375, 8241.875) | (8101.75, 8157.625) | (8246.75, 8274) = 0.87 AA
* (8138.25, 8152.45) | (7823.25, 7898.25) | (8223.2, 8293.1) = -0.59 AA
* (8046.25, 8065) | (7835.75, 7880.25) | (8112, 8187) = 0.48 AA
